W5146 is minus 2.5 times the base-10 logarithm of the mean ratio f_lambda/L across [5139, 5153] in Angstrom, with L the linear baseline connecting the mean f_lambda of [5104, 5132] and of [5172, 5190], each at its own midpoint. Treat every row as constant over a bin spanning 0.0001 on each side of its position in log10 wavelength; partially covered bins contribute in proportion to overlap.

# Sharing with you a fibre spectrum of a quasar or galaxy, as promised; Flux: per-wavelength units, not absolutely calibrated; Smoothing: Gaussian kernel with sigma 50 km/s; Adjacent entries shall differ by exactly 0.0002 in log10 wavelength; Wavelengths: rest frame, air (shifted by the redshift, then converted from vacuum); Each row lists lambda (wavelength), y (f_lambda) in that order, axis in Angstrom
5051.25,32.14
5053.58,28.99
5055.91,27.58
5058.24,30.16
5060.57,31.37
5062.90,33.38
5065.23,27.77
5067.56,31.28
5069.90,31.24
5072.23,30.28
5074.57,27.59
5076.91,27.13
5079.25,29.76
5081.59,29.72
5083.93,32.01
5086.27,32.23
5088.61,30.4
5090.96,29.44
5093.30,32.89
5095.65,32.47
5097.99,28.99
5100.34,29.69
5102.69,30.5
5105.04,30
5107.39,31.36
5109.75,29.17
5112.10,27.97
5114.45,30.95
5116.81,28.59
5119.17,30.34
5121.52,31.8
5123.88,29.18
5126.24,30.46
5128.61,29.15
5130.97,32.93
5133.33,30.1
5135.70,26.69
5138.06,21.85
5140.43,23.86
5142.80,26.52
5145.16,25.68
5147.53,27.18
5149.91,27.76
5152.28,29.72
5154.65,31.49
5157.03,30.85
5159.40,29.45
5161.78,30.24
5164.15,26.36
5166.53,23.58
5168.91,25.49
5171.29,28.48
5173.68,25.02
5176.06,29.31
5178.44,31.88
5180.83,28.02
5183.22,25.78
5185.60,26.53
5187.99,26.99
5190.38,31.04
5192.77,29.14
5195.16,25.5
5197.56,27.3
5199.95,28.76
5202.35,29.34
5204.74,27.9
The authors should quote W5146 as 0.10 mag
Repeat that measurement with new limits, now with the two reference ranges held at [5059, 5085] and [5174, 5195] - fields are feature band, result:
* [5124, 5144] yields 0.05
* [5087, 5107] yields -0.03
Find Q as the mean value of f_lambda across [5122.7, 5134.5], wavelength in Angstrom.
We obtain 30.4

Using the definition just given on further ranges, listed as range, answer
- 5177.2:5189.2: 27.9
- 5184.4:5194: 28.4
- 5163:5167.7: 25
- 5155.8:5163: 30.2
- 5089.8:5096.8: 31.6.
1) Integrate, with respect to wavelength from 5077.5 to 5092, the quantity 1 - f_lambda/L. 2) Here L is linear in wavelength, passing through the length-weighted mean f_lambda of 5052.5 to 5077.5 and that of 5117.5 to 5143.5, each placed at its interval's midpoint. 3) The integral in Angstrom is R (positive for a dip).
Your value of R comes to -0.5 Angstrom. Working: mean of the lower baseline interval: 29.8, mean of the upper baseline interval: 28.5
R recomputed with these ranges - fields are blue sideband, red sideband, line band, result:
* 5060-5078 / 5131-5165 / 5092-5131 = -2.0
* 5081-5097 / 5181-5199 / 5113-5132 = -0.2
